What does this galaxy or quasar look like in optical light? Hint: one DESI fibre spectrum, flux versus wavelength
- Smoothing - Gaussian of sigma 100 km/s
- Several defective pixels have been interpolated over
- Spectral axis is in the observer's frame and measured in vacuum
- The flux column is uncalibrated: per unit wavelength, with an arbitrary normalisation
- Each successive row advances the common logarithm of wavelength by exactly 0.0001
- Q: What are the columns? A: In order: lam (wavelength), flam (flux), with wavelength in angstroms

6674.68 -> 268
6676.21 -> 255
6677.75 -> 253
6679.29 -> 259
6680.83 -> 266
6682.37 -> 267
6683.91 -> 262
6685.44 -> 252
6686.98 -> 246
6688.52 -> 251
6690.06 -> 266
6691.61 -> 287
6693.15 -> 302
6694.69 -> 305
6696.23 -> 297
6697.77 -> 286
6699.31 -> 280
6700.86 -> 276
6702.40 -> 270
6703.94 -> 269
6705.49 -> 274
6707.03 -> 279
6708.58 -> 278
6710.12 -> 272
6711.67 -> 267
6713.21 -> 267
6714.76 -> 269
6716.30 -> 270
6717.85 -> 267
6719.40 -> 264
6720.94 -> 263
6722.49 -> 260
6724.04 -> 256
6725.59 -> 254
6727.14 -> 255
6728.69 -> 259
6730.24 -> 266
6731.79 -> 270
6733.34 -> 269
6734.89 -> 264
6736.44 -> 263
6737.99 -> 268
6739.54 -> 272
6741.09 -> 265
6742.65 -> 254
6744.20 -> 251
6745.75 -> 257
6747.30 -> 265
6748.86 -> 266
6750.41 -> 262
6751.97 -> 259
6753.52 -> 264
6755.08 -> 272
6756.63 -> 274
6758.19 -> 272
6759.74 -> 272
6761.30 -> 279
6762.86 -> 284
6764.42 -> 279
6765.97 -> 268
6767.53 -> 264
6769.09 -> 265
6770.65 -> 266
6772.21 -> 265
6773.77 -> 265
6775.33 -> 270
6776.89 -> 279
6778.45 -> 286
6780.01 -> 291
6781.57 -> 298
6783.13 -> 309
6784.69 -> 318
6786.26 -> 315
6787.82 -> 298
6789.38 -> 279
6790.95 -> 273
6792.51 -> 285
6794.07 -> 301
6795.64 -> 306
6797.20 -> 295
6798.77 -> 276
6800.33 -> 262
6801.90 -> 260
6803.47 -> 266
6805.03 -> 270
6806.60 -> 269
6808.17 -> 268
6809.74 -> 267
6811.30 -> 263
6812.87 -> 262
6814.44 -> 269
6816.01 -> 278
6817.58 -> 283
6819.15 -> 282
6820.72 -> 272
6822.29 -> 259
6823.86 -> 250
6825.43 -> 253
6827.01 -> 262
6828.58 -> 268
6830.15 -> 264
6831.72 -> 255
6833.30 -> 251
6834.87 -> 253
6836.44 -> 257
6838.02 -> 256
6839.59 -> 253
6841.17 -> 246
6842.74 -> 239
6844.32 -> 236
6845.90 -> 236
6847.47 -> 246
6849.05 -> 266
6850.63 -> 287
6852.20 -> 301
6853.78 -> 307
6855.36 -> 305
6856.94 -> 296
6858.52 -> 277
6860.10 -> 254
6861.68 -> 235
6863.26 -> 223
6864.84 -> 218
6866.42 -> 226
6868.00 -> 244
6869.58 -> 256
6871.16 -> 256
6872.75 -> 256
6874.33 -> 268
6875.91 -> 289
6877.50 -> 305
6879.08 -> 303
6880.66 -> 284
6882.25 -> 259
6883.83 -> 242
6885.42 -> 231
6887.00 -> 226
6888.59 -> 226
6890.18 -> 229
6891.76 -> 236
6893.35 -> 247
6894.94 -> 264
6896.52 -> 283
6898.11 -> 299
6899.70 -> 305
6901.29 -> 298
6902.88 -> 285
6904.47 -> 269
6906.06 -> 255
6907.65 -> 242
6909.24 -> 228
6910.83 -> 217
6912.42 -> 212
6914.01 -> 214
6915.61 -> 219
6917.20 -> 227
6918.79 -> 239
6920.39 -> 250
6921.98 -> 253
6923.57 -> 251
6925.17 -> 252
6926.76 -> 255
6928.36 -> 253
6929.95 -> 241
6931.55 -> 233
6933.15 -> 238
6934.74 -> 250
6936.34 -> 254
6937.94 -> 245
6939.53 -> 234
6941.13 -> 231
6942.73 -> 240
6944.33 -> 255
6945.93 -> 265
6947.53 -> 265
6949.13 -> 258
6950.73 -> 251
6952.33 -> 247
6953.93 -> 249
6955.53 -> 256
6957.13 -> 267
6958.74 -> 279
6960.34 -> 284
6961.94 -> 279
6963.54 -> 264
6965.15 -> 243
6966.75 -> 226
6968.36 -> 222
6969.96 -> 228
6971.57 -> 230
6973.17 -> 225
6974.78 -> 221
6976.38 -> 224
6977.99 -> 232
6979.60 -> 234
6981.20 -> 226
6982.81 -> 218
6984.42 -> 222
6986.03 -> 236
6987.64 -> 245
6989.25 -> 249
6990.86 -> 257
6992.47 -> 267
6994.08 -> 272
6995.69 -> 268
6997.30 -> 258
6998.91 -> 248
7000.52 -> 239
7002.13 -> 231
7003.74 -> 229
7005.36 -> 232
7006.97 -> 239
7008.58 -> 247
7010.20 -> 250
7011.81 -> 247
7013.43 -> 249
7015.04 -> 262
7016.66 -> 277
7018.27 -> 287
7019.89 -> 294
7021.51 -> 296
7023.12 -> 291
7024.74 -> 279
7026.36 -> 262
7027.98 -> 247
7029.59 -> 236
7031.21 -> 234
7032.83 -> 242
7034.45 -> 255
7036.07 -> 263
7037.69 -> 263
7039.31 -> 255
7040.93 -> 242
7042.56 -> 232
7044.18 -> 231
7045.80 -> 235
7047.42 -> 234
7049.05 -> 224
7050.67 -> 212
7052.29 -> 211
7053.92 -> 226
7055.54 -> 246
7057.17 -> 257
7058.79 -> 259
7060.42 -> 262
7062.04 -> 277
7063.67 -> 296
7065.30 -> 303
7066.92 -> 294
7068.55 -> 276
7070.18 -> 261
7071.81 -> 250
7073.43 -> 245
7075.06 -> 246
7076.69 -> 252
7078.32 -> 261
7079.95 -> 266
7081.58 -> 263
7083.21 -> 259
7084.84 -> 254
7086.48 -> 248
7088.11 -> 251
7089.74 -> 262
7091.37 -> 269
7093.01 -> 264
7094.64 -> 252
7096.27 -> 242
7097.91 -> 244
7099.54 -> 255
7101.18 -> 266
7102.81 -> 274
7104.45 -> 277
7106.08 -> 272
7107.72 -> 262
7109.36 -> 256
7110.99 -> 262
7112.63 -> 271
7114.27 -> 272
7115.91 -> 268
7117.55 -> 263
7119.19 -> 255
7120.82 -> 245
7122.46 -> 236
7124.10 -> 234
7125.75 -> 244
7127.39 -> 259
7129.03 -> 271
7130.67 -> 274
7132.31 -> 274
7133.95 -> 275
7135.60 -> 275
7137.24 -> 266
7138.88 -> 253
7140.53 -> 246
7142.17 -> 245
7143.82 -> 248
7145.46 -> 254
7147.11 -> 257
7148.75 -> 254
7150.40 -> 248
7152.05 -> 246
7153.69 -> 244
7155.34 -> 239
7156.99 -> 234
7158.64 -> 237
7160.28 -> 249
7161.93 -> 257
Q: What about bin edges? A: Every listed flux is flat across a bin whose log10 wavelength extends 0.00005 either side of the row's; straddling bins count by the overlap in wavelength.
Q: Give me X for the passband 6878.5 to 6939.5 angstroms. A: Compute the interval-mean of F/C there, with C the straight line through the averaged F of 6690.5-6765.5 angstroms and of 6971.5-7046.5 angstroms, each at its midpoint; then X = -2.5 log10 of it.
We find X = 0.03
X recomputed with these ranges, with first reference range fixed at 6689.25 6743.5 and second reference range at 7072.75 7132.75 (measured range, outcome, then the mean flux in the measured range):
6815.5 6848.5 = 0.042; 257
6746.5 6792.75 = -0.035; 278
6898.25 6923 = 0.067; 249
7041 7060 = 0.114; 234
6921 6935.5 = 0.071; 247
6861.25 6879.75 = 0.038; 257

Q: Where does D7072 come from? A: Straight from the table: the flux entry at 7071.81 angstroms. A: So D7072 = 250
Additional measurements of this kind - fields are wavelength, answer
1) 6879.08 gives 303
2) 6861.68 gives 235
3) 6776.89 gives 279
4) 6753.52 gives 264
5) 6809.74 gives 267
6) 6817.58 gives 283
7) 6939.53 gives 234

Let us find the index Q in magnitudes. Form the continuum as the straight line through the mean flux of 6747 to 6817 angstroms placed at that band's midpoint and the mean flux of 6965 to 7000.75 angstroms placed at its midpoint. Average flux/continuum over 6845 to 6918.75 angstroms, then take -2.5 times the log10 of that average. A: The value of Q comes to 0.00 mag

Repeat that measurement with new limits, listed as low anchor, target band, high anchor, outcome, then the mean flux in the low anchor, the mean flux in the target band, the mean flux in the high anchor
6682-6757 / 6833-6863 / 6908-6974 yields -0.04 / 268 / 263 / 245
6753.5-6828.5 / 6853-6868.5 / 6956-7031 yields 0.04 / 276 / 259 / 250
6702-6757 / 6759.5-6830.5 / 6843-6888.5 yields -0.05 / 265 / 276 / 261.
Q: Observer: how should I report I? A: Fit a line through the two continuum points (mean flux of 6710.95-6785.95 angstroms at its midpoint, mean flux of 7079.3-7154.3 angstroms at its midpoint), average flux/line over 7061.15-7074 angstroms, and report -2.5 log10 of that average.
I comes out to -0.065 mag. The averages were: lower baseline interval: 270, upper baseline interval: 258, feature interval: 276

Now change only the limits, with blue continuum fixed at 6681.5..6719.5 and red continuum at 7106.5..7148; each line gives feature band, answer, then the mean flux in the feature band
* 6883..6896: 0.12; 239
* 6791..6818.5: -0.02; 275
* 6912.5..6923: 0.14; 233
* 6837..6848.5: 0.10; 245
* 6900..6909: -0.01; 269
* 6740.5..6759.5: 0.03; 264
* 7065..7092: -0.01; 262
